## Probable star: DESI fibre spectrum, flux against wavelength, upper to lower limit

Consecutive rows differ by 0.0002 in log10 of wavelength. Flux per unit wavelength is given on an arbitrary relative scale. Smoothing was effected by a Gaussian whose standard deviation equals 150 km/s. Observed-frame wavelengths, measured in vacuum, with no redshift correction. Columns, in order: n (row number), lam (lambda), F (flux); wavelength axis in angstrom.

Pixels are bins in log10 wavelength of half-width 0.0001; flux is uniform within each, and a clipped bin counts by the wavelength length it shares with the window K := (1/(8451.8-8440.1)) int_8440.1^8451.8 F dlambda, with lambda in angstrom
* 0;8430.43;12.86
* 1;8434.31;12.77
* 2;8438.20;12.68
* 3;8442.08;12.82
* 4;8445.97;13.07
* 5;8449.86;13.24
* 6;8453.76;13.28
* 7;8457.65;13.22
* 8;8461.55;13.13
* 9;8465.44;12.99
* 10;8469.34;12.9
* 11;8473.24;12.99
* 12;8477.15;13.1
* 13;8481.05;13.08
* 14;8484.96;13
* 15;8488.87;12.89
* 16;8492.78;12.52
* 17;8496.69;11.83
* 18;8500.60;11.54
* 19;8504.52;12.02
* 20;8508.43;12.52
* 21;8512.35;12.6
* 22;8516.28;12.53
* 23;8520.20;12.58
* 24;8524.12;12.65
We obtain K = 13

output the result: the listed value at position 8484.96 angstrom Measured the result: 13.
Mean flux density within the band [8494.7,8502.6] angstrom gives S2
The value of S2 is 11.7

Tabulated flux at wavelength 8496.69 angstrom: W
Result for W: 11.83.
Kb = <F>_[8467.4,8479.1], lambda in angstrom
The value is 13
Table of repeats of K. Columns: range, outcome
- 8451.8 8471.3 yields 13.1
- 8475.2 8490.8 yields 13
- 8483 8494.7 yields 12.8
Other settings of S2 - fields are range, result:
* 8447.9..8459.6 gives 13.2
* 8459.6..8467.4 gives 13.1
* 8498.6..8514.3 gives 12.2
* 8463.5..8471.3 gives 12.9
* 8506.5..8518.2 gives 12.5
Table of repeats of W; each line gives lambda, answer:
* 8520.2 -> 12.58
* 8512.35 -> 12.6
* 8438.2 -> 12.68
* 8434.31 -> 12.77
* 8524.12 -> 12.65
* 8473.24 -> 12.99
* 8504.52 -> 12.02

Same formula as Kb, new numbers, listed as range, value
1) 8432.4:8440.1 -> 12.7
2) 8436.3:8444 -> 12.8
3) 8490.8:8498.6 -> 12.2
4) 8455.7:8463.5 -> 13.2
